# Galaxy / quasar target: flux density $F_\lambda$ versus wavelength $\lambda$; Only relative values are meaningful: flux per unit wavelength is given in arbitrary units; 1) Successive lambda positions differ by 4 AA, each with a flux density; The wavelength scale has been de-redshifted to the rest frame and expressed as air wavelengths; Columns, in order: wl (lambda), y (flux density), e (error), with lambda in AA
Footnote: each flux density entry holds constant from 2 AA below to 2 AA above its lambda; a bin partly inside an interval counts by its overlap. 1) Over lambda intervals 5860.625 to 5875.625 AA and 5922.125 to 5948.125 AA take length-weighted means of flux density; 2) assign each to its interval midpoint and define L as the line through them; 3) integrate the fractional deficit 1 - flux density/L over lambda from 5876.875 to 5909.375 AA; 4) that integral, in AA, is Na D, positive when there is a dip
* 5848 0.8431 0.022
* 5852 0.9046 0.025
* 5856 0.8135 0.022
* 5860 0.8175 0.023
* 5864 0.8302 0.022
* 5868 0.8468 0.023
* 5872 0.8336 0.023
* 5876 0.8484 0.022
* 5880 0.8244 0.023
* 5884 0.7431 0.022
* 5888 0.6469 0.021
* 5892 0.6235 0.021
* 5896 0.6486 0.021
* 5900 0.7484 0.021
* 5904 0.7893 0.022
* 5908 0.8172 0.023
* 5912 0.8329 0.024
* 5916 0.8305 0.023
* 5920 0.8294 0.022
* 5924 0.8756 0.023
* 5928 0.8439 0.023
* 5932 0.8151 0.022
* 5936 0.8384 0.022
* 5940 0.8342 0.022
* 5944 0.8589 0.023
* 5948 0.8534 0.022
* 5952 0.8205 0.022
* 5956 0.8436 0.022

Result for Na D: 4.1 AA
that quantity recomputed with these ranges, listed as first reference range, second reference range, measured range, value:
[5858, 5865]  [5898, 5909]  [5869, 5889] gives 0.4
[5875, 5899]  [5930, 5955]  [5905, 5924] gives -1.3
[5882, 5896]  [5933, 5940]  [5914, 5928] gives -1.2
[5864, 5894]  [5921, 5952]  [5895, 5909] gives 0.8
